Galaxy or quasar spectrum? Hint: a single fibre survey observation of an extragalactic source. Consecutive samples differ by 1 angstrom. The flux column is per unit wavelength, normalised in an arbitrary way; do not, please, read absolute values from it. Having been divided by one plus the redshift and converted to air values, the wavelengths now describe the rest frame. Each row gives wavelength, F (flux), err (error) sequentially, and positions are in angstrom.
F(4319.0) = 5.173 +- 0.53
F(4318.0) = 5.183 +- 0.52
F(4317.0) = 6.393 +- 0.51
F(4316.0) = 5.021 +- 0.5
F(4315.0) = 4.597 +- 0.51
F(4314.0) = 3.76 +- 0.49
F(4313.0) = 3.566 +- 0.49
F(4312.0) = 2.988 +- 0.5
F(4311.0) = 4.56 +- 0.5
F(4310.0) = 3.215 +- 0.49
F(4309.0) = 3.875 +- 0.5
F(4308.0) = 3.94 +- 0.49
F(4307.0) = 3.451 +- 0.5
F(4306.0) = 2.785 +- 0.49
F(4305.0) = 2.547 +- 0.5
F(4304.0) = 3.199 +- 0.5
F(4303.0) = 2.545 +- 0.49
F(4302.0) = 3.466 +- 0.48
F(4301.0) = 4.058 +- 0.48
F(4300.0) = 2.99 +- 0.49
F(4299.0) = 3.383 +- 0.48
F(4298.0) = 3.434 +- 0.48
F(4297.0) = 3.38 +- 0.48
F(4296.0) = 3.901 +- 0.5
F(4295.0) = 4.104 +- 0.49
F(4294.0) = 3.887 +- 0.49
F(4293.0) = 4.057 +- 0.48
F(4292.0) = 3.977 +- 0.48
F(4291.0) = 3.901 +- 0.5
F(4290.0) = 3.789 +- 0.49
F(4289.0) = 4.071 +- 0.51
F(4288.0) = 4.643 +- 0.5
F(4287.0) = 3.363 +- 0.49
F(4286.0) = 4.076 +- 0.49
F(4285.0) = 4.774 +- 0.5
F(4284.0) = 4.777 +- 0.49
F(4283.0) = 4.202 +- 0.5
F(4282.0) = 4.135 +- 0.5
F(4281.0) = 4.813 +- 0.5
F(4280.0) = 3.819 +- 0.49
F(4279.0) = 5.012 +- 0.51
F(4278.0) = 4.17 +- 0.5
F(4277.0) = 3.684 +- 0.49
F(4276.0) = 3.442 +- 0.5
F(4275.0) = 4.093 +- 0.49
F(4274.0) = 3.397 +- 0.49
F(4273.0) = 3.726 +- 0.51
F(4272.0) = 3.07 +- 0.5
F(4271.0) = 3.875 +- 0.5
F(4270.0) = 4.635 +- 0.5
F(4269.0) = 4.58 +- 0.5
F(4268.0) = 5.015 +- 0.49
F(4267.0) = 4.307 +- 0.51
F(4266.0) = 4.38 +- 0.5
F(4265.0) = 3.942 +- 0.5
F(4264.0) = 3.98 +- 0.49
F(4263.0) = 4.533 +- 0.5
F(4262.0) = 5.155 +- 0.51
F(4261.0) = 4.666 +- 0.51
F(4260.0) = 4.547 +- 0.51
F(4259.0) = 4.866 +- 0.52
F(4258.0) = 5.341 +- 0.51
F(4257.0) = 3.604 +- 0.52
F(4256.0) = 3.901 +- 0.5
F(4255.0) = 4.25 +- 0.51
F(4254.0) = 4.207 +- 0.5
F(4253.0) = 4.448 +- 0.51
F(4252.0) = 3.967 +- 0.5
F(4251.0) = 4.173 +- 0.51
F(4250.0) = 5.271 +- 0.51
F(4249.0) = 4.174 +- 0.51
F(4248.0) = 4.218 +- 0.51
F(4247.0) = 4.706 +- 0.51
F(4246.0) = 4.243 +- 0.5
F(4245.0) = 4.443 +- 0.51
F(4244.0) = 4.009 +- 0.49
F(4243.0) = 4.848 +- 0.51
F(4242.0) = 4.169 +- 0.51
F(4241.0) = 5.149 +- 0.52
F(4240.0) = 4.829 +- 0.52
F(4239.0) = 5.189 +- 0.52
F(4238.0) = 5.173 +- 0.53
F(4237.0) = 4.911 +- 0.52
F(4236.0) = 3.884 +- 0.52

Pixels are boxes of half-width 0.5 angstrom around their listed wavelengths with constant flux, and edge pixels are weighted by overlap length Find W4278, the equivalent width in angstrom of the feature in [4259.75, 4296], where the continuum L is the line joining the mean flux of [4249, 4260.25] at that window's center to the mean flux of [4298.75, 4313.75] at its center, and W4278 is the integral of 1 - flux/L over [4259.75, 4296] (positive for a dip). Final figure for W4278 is -2.2 angstrom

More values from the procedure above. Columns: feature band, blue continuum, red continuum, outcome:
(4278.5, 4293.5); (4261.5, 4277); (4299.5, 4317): -1.2 angstrom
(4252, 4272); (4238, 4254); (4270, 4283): -0.7 angstrom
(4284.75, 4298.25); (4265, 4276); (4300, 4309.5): -1.3 angstrom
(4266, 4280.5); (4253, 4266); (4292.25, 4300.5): 0.2 angstrom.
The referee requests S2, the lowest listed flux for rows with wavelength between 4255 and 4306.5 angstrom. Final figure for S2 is 2.545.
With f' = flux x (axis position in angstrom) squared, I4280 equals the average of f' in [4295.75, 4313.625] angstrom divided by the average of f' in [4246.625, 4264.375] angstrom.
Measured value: 0.8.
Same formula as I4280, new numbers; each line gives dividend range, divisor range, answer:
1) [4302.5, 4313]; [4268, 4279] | 0.85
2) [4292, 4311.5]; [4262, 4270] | 0.80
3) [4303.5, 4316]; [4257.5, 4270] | 0.80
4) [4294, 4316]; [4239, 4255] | 0.82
